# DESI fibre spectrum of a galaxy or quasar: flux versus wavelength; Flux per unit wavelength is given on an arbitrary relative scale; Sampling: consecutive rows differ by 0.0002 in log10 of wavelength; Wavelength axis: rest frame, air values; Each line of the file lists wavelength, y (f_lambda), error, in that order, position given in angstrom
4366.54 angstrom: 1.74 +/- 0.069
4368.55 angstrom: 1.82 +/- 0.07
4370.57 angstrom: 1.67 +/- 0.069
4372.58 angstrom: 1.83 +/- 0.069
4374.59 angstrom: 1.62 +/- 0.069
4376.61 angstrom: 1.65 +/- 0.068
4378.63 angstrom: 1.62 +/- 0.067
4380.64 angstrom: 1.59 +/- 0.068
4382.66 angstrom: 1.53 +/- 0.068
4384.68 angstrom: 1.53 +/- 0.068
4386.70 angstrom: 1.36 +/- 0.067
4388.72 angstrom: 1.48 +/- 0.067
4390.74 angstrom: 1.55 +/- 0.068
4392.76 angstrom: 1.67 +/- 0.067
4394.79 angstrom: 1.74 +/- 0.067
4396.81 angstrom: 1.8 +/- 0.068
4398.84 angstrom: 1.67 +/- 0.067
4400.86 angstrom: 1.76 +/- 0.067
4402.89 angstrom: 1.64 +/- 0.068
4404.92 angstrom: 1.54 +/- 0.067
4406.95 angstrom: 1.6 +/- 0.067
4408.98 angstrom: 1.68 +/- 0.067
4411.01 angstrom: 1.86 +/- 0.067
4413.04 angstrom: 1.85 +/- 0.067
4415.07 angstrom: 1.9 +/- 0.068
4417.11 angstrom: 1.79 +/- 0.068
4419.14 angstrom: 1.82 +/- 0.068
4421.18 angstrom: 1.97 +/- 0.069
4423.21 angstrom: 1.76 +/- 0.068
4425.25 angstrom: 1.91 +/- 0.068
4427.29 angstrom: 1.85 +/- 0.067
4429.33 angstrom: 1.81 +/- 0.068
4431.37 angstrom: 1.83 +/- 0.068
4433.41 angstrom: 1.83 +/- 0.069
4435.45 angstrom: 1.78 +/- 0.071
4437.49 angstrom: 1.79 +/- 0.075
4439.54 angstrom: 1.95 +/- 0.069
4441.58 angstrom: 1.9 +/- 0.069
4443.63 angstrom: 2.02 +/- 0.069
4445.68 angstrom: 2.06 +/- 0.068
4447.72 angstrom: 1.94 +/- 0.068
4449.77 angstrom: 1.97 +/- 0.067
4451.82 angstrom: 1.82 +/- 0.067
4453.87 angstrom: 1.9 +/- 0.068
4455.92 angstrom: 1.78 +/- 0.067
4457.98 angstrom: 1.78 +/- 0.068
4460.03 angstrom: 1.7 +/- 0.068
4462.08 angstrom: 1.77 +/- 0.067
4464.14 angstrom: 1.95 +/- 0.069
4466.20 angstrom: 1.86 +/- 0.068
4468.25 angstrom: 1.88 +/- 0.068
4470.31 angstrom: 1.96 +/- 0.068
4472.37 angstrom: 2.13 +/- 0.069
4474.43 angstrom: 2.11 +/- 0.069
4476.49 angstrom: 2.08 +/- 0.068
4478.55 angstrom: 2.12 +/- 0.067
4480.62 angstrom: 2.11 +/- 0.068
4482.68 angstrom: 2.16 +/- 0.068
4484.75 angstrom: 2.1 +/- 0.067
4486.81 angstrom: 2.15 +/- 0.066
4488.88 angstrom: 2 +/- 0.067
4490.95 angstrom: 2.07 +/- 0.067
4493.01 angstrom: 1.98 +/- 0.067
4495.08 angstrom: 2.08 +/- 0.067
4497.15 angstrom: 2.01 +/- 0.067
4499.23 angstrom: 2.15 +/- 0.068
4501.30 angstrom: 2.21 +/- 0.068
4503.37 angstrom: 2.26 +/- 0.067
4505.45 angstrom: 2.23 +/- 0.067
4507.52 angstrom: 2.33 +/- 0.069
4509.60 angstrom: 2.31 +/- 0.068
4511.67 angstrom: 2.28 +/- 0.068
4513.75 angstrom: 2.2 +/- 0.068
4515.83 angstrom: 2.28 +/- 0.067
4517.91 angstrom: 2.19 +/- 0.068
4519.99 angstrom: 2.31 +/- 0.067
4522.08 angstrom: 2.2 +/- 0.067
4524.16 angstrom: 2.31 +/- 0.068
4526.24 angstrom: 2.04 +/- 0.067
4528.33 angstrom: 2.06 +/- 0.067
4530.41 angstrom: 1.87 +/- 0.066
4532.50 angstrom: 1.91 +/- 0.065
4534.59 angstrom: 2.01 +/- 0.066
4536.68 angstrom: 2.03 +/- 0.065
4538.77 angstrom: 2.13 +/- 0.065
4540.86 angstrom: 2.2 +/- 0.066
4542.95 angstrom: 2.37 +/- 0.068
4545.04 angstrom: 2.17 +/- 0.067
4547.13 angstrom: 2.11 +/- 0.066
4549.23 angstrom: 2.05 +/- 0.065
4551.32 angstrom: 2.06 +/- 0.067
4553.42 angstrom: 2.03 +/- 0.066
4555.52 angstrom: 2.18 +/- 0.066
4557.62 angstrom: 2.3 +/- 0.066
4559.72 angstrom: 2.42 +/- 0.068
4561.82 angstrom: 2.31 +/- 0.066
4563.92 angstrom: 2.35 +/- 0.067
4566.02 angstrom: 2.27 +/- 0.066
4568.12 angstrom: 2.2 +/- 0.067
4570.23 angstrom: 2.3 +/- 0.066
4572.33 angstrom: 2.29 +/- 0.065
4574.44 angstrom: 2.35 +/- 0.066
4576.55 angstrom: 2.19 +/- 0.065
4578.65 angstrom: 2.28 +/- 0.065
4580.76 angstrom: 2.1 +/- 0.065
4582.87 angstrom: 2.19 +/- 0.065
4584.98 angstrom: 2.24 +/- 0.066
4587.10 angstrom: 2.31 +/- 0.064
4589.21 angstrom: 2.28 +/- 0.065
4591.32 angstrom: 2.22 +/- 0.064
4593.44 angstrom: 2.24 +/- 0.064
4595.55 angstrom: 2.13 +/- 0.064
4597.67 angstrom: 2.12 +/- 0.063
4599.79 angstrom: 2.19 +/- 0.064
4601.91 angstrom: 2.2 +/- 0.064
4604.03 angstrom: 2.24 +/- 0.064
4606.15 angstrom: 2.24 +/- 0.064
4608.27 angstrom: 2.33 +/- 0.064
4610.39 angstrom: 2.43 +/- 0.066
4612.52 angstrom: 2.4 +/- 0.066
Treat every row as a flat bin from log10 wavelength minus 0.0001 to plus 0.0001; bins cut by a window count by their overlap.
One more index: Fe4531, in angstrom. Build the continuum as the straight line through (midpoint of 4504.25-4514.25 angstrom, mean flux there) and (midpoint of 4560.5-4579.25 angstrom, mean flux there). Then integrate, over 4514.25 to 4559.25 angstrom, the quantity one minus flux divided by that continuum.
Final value 2.8 angstrom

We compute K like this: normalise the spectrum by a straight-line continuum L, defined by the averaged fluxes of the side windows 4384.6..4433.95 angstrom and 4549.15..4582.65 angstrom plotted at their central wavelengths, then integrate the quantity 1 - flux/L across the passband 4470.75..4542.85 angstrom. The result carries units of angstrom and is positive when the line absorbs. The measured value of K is -3.3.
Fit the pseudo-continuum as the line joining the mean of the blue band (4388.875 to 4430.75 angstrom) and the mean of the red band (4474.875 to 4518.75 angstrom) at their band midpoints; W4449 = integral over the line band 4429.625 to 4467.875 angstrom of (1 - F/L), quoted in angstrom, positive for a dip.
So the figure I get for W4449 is 1.3 angstrom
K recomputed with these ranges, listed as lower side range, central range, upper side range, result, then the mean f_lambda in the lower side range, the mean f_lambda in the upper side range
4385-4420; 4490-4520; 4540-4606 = -2.69 angstrom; 1.69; 2.22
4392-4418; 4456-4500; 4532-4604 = -1.34 angstrom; 1.73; 2.2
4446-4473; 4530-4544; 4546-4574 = 0.41 angstrom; 1.88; 2.22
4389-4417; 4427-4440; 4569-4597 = -0.22 angstrom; 1.71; 2.24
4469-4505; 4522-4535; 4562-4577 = 0.85 angstrom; 2.1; 2.28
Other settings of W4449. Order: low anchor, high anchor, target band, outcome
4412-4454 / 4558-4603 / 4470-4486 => -0.9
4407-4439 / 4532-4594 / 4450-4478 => 0.4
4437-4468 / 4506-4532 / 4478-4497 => -0.3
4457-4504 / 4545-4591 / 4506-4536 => -0.6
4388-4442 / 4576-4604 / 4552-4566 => -0.8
